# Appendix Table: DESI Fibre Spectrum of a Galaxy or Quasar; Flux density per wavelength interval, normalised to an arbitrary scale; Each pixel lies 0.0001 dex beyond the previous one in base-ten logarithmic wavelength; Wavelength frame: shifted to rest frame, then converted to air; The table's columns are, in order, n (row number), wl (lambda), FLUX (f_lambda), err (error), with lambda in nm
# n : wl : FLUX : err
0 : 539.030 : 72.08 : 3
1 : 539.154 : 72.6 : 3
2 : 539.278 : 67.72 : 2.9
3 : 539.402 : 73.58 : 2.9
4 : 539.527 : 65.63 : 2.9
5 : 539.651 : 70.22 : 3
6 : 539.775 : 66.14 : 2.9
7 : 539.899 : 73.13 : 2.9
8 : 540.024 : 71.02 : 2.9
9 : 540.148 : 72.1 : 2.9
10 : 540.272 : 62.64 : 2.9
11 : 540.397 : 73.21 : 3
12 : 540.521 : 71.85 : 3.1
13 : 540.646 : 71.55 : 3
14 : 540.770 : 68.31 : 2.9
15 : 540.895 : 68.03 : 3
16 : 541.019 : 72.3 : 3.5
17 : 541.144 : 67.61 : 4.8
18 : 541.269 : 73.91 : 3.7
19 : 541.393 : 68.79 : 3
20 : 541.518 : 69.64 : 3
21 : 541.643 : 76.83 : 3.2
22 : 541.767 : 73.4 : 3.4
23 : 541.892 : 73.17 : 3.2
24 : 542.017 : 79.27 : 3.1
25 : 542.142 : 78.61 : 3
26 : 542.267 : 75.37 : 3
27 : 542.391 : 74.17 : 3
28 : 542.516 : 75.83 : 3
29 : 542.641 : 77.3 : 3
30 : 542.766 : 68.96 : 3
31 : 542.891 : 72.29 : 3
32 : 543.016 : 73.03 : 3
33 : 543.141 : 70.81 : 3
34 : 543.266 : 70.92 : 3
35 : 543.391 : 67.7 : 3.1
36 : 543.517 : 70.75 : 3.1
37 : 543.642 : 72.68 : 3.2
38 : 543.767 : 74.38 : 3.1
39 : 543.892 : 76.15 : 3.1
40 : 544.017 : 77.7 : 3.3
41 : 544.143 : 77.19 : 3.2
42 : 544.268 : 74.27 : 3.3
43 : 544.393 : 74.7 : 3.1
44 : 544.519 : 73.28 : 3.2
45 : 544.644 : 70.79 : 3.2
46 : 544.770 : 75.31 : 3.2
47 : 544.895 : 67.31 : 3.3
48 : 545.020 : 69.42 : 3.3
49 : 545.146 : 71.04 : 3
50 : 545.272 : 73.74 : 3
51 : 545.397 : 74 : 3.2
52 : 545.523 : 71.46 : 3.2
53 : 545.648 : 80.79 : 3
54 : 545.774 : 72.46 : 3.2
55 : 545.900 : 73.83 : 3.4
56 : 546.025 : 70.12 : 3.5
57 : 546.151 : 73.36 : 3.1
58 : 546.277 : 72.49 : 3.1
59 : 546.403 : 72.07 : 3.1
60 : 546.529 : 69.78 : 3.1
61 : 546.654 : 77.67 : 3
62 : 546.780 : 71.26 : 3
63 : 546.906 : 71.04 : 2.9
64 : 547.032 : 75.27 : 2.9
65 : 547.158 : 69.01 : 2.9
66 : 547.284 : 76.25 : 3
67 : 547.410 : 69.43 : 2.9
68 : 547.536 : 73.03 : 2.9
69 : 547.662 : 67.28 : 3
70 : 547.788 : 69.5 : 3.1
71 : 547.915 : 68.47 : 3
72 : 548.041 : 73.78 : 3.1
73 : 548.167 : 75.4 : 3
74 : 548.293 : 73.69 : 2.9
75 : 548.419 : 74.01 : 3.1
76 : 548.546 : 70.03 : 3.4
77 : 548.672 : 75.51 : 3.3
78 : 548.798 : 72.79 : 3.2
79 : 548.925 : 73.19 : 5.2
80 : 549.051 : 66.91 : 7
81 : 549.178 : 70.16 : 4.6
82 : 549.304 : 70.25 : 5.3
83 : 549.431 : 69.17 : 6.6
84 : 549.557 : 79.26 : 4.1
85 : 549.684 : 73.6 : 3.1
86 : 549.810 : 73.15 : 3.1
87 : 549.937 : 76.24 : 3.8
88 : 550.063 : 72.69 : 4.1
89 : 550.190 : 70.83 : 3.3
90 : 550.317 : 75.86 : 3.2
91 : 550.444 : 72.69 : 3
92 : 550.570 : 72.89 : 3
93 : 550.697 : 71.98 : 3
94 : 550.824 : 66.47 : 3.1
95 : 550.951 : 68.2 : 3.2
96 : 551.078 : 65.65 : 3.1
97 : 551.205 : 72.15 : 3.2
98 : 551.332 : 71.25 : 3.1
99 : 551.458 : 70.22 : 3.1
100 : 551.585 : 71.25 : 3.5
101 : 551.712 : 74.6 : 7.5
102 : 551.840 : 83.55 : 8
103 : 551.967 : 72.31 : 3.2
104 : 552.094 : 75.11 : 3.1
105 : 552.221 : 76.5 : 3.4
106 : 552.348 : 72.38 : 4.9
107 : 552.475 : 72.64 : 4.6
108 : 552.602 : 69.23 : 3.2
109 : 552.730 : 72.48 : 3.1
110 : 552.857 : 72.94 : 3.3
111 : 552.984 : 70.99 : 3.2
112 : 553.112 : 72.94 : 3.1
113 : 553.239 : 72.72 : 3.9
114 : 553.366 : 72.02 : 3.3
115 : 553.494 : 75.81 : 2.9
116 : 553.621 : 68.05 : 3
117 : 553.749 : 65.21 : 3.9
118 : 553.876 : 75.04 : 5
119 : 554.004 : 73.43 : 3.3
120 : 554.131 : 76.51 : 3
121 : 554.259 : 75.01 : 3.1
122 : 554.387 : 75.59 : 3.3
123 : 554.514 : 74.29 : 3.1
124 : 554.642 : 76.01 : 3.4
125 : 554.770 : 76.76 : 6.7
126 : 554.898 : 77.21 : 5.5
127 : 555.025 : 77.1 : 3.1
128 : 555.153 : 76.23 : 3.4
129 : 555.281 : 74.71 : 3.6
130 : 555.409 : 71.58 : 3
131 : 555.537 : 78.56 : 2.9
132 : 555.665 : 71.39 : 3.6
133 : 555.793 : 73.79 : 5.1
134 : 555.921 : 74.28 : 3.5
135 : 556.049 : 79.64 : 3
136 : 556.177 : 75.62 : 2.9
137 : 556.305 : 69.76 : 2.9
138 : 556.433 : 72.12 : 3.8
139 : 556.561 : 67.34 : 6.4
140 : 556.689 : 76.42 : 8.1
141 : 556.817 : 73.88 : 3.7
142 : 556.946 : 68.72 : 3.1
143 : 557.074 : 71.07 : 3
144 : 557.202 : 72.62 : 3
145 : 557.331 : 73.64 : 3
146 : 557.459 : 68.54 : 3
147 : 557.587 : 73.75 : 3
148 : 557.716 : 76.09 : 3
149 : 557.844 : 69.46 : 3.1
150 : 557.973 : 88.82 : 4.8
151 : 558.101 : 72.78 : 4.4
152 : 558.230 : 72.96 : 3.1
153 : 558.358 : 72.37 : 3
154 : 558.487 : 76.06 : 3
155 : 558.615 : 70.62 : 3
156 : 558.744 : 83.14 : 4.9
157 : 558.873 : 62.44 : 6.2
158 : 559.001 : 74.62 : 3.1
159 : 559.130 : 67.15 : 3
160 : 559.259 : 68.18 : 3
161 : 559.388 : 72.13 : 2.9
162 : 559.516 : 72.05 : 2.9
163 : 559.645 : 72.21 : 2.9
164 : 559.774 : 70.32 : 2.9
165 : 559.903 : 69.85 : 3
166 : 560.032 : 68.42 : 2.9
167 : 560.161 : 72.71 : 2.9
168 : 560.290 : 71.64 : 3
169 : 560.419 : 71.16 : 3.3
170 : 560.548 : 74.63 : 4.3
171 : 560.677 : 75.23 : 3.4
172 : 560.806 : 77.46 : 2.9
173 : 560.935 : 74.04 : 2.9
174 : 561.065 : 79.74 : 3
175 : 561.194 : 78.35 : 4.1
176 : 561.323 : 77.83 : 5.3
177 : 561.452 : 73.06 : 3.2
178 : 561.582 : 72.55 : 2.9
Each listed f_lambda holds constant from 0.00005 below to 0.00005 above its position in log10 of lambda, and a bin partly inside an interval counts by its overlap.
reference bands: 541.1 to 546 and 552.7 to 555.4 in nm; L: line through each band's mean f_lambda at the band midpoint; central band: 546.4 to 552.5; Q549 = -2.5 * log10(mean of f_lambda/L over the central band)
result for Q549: 0.02 mag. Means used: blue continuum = 73.3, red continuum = 73.8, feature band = 72.4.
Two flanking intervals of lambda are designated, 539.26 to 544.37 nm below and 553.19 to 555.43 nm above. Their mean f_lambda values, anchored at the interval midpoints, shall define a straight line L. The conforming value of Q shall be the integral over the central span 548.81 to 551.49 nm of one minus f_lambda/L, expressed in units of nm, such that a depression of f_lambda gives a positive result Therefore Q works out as 0.07 nm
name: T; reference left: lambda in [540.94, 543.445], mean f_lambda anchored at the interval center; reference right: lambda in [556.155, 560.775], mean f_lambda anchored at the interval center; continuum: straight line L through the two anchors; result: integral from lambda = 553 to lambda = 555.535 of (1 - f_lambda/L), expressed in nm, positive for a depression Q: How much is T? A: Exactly -0.05 nm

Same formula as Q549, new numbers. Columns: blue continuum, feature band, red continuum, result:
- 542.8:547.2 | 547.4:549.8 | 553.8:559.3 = 0.02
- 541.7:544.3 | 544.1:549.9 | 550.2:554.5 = 0.01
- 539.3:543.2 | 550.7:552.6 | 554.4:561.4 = 0.01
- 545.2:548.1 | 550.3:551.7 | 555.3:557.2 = 0.03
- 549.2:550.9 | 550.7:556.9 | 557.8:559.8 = -0.01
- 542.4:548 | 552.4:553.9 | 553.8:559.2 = 0.03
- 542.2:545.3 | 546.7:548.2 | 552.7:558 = 0.02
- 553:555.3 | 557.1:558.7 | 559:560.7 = -0.03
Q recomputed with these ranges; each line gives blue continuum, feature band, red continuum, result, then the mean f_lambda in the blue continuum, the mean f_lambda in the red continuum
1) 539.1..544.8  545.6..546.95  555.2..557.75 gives -0.01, 72.3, 73.1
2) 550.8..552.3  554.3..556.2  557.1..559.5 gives -0.07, 72.4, 73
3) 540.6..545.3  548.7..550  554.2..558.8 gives 0.02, 72.8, 74.4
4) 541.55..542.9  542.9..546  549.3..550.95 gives 0.05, 75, 72.6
